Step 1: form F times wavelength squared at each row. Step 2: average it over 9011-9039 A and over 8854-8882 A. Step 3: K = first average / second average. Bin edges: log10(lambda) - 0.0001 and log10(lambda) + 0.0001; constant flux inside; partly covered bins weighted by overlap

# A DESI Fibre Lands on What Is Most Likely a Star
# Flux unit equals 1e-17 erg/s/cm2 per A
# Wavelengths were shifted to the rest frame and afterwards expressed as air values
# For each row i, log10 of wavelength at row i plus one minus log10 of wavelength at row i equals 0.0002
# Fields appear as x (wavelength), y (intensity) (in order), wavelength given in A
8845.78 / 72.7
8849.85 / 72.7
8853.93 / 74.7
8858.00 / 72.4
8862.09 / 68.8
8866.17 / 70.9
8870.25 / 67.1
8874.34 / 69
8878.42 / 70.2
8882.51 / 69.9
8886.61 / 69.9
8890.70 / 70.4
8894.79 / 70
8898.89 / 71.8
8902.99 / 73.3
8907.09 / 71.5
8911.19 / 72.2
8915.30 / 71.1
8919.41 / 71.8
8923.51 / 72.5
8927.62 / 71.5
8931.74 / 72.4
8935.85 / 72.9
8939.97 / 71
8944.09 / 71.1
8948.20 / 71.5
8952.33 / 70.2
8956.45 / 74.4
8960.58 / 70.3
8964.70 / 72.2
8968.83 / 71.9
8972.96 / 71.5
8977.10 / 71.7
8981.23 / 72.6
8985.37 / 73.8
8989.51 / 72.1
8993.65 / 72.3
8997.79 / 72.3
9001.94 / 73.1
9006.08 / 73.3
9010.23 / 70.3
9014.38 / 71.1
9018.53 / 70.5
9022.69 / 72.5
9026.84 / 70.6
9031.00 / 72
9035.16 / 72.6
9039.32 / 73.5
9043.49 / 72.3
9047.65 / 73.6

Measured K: 1.1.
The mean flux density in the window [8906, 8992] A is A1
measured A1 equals 71.9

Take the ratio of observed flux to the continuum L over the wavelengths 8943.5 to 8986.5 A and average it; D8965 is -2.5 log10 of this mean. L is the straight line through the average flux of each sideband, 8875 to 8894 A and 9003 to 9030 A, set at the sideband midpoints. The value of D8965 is -0.015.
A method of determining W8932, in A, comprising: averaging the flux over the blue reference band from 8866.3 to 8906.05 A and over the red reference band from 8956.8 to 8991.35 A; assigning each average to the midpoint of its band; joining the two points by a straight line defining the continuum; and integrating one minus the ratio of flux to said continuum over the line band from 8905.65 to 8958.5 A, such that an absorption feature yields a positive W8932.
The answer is -0.47 A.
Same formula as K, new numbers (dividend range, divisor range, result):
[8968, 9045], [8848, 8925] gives 1.04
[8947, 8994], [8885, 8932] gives 1.02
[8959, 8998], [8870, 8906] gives 1.05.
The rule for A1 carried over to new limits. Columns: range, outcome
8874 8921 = 71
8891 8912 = 71.6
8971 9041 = 72.1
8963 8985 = 72.1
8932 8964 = 71.7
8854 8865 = 71.4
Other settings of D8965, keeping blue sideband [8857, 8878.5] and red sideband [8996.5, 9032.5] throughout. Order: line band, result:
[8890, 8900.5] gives -0.01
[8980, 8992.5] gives -0.02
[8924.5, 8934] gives -0.02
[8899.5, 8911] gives -0.03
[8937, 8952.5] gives -0.01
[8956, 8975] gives -0.01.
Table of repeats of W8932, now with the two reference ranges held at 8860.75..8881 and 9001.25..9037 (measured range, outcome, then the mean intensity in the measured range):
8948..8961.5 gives -0.20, 71.7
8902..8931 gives -0.80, 71.9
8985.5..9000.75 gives -0.25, 72.5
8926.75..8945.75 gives -0.39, 71.8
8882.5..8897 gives -0.11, 70.1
